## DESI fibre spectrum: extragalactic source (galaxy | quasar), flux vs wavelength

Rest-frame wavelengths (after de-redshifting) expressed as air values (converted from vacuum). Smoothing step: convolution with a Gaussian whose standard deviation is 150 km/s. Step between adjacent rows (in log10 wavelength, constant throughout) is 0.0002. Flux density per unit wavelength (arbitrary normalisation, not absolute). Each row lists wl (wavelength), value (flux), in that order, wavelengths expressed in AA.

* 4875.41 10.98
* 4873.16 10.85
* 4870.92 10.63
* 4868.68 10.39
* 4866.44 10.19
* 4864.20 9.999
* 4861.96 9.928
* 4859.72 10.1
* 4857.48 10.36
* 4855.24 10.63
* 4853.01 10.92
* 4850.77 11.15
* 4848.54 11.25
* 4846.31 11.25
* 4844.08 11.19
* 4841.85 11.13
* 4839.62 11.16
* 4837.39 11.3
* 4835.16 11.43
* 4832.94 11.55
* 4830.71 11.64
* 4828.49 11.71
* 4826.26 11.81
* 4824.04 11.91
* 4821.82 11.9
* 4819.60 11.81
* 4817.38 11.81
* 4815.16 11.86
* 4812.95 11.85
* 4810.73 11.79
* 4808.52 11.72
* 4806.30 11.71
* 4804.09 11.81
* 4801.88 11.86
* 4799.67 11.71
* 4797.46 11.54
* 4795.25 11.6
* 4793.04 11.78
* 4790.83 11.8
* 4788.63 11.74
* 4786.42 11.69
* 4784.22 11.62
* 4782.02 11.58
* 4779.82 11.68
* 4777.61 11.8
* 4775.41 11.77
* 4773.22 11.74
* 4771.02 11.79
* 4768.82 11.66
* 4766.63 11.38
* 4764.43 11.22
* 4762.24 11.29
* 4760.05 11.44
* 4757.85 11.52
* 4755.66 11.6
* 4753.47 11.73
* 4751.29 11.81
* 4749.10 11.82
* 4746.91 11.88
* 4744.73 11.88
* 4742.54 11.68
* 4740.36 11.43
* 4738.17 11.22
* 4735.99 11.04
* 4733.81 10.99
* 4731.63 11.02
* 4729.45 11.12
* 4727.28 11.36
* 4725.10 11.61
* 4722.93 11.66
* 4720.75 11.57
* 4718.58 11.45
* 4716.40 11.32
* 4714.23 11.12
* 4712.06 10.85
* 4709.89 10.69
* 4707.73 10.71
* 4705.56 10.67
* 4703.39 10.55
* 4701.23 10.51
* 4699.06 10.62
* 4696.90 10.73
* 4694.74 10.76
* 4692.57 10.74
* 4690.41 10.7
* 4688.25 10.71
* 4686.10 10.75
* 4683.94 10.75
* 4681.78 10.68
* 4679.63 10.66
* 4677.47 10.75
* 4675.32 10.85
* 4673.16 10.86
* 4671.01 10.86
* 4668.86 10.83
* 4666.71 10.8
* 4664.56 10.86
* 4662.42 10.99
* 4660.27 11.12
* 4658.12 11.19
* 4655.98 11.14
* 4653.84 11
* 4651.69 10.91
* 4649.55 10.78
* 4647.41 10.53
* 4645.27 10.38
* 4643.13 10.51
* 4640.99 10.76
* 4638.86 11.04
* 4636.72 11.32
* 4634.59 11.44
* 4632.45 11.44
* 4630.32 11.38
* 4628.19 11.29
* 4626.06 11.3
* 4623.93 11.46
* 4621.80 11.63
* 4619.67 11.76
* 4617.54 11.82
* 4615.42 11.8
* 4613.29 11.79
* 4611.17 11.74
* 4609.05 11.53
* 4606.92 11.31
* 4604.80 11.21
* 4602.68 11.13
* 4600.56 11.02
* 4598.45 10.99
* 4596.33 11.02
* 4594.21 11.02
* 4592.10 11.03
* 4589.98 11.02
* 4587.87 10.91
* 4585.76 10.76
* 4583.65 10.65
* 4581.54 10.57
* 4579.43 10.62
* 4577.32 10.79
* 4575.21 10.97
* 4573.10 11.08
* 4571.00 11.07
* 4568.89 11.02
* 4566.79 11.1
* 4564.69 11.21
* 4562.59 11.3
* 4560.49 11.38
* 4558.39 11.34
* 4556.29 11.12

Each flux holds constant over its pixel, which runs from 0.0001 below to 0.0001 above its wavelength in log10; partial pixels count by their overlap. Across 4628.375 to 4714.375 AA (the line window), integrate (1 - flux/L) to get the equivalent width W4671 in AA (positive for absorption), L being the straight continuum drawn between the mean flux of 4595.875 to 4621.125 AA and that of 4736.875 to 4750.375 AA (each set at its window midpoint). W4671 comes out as 5.1 AA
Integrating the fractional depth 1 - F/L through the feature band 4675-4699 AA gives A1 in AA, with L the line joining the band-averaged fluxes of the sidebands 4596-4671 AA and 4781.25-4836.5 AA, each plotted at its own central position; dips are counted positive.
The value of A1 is 1.3 AA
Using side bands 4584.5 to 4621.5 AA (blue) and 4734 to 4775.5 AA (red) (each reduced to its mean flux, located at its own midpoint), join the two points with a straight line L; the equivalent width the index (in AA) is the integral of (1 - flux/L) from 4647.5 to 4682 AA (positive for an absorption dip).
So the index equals 1.5 AA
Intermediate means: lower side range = 11.3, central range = 10.9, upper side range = 11.6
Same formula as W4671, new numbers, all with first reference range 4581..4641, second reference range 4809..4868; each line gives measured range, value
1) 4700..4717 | 0.7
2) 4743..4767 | -0.8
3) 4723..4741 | 0.0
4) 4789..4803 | -0.6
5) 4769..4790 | -0.9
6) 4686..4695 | 0.4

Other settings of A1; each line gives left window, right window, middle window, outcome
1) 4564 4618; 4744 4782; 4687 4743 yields 2.3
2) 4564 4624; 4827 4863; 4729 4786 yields -2.3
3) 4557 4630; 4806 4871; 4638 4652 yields 0.6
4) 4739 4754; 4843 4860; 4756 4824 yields -1.8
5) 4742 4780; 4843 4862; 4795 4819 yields -1.2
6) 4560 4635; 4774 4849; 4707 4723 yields 0.4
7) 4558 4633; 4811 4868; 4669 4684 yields 0.6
